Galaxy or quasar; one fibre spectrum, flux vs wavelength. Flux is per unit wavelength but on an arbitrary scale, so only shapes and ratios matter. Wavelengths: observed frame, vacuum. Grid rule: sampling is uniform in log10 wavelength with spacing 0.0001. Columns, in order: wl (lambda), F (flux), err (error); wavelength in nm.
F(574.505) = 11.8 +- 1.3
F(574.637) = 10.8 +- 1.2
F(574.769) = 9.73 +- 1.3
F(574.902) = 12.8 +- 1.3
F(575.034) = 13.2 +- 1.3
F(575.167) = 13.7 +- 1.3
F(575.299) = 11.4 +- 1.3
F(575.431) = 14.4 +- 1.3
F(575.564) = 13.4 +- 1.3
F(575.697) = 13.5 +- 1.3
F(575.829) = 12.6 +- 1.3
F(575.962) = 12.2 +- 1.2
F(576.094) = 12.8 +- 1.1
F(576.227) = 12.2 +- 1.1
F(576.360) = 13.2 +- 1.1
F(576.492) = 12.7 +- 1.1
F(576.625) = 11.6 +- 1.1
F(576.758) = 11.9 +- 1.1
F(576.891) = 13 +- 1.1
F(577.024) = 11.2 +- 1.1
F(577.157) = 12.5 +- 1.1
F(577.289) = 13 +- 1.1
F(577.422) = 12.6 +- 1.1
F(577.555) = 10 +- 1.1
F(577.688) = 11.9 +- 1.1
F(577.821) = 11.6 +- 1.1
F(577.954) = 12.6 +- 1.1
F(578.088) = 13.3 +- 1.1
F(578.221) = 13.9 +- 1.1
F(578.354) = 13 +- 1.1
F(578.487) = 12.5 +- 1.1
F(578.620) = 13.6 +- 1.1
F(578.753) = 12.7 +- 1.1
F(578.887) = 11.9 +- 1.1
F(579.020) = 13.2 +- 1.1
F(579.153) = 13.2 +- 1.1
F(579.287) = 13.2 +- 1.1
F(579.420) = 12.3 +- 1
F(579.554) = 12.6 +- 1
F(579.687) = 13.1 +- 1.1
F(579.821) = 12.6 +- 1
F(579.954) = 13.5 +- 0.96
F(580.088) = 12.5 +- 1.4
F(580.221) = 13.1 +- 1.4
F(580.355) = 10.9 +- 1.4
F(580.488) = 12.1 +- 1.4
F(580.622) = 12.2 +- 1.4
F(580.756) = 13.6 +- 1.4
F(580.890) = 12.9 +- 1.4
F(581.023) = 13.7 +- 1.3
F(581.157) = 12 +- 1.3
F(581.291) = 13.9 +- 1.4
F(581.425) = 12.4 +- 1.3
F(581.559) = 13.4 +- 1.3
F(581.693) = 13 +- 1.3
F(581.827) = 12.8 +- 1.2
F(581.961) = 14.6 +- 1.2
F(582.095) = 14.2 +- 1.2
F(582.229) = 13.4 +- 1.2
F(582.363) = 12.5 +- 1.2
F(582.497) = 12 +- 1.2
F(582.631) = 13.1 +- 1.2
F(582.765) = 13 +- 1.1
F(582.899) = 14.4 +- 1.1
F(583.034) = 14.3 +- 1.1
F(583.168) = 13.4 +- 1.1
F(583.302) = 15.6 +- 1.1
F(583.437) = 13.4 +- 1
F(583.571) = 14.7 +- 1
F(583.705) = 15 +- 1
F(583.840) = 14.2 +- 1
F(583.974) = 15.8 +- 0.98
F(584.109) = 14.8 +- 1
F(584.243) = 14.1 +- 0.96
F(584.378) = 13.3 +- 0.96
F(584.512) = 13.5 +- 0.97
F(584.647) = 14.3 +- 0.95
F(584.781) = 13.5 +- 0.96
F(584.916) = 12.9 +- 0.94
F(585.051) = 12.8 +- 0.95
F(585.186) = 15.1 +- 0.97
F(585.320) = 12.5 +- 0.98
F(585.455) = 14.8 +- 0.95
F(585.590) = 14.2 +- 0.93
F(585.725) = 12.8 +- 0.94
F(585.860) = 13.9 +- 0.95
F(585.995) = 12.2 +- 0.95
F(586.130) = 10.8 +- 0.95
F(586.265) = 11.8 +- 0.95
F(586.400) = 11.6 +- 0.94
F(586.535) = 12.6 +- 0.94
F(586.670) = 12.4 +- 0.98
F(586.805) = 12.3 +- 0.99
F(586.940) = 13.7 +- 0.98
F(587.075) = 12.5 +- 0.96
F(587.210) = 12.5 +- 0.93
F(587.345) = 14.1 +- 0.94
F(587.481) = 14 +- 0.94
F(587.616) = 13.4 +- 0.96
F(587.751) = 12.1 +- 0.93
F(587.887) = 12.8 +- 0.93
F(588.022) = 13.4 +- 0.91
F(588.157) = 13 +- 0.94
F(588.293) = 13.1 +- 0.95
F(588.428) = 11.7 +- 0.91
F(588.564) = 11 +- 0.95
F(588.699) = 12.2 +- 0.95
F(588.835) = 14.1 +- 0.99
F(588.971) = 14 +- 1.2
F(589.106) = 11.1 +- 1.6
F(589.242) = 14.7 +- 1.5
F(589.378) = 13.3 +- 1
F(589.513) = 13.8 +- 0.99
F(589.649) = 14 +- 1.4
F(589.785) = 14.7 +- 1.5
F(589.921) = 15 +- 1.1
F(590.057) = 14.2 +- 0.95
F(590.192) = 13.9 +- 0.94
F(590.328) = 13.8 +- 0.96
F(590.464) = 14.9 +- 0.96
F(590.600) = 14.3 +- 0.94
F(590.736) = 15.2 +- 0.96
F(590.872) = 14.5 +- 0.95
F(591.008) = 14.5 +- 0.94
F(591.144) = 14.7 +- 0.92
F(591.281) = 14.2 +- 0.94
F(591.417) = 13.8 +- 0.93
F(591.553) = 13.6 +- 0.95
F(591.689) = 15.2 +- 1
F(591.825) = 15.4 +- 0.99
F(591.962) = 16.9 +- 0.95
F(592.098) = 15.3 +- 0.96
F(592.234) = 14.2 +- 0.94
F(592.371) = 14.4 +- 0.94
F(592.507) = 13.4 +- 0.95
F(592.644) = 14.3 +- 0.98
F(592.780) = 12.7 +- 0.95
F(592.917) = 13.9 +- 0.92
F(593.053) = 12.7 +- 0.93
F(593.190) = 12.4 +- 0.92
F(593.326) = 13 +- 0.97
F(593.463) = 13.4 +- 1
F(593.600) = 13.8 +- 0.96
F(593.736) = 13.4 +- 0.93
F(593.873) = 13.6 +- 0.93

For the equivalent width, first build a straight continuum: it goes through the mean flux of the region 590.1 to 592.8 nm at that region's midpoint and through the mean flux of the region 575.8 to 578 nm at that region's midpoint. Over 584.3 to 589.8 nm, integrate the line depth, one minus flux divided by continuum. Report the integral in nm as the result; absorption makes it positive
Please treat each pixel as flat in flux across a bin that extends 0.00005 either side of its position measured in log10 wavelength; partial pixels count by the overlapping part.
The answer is 0.29 nm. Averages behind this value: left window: 12.2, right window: 14.5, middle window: 13.1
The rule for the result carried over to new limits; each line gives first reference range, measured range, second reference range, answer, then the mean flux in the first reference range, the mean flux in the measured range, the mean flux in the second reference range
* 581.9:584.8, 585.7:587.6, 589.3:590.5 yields 0.19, 14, 12.7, 14.2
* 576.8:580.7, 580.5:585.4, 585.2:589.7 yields -0.33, 12.5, 13.6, 12.9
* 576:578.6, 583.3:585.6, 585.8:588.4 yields -0.26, 12.4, 14.1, 12.7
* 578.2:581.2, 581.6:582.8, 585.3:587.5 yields -0.04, 12.8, 13.2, 12.8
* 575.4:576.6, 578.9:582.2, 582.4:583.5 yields 0.11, 12.9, 12.9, 13.6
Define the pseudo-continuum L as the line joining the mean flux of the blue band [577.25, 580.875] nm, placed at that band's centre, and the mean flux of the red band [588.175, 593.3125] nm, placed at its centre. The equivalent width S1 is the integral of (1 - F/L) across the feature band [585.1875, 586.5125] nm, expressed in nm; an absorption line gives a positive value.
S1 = 0.05 nm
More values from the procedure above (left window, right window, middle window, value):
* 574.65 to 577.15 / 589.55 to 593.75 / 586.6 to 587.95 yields 0.073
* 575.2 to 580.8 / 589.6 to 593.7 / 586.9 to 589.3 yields 0.146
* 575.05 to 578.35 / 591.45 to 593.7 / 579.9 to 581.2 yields 0.027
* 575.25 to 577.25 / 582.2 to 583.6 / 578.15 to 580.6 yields 0.056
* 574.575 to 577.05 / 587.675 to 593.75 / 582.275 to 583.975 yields -0.099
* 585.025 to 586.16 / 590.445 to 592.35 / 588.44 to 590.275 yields 0.099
